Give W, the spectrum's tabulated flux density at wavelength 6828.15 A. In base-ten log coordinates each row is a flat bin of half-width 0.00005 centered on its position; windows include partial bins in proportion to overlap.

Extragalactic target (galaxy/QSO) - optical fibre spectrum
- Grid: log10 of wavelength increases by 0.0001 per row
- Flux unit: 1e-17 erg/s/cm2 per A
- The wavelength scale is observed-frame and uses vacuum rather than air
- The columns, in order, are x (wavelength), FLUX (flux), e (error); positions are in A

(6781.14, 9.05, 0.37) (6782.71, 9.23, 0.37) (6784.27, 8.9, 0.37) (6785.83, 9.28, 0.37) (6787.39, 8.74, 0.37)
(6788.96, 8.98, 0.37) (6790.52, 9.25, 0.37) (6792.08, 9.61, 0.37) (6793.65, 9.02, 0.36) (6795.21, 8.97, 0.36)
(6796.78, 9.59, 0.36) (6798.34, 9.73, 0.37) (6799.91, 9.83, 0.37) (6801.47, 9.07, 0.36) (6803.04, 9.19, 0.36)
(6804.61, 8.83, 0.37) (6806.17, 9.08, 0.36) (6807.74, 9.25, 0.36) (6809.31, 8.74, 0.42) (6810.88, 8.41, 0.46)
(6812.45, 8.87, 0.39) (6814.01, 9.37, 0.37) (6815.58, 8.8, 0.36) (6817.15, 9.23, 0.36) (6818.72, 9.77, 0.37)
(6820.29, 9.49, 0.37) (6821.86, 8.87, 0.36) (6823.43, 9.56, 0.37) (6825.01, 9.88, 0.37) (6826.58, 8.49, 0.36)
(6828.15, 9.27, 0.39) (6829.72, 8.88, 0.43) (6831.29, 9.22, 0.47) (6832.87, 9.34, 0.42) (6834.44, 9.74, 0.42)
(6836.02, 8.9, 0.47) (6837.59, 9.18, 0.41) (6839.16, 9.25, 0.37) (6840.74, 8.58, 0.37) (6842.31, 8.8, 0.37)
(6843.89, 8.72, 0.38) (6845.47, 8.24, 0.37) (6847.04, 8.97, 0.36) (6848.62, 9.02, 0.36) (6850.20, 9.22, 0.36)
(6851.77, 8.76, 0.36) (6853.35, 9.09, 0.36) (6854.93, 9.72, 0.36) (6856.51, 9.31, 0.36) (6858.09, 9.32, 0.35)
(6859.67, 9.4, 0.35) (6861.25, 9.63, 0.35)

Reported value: 9.27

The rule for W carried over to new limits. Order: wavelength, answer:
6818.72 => 9.77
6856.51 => 9.31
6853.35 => 9.09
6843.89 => 8.72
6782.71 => 9.23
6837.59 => 9.18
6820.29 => 9.49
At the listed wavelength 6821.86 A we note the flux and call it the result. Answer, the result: 8.87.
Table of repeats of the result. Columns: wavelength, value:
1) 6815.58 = 8.8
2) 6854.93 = 9.72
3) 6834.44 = 9.74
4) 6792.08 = 9.61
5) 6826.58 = 8.49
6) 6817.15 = 9.23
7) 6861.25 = 9.63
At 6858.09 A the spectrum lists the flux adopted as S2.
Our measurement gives 9.32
